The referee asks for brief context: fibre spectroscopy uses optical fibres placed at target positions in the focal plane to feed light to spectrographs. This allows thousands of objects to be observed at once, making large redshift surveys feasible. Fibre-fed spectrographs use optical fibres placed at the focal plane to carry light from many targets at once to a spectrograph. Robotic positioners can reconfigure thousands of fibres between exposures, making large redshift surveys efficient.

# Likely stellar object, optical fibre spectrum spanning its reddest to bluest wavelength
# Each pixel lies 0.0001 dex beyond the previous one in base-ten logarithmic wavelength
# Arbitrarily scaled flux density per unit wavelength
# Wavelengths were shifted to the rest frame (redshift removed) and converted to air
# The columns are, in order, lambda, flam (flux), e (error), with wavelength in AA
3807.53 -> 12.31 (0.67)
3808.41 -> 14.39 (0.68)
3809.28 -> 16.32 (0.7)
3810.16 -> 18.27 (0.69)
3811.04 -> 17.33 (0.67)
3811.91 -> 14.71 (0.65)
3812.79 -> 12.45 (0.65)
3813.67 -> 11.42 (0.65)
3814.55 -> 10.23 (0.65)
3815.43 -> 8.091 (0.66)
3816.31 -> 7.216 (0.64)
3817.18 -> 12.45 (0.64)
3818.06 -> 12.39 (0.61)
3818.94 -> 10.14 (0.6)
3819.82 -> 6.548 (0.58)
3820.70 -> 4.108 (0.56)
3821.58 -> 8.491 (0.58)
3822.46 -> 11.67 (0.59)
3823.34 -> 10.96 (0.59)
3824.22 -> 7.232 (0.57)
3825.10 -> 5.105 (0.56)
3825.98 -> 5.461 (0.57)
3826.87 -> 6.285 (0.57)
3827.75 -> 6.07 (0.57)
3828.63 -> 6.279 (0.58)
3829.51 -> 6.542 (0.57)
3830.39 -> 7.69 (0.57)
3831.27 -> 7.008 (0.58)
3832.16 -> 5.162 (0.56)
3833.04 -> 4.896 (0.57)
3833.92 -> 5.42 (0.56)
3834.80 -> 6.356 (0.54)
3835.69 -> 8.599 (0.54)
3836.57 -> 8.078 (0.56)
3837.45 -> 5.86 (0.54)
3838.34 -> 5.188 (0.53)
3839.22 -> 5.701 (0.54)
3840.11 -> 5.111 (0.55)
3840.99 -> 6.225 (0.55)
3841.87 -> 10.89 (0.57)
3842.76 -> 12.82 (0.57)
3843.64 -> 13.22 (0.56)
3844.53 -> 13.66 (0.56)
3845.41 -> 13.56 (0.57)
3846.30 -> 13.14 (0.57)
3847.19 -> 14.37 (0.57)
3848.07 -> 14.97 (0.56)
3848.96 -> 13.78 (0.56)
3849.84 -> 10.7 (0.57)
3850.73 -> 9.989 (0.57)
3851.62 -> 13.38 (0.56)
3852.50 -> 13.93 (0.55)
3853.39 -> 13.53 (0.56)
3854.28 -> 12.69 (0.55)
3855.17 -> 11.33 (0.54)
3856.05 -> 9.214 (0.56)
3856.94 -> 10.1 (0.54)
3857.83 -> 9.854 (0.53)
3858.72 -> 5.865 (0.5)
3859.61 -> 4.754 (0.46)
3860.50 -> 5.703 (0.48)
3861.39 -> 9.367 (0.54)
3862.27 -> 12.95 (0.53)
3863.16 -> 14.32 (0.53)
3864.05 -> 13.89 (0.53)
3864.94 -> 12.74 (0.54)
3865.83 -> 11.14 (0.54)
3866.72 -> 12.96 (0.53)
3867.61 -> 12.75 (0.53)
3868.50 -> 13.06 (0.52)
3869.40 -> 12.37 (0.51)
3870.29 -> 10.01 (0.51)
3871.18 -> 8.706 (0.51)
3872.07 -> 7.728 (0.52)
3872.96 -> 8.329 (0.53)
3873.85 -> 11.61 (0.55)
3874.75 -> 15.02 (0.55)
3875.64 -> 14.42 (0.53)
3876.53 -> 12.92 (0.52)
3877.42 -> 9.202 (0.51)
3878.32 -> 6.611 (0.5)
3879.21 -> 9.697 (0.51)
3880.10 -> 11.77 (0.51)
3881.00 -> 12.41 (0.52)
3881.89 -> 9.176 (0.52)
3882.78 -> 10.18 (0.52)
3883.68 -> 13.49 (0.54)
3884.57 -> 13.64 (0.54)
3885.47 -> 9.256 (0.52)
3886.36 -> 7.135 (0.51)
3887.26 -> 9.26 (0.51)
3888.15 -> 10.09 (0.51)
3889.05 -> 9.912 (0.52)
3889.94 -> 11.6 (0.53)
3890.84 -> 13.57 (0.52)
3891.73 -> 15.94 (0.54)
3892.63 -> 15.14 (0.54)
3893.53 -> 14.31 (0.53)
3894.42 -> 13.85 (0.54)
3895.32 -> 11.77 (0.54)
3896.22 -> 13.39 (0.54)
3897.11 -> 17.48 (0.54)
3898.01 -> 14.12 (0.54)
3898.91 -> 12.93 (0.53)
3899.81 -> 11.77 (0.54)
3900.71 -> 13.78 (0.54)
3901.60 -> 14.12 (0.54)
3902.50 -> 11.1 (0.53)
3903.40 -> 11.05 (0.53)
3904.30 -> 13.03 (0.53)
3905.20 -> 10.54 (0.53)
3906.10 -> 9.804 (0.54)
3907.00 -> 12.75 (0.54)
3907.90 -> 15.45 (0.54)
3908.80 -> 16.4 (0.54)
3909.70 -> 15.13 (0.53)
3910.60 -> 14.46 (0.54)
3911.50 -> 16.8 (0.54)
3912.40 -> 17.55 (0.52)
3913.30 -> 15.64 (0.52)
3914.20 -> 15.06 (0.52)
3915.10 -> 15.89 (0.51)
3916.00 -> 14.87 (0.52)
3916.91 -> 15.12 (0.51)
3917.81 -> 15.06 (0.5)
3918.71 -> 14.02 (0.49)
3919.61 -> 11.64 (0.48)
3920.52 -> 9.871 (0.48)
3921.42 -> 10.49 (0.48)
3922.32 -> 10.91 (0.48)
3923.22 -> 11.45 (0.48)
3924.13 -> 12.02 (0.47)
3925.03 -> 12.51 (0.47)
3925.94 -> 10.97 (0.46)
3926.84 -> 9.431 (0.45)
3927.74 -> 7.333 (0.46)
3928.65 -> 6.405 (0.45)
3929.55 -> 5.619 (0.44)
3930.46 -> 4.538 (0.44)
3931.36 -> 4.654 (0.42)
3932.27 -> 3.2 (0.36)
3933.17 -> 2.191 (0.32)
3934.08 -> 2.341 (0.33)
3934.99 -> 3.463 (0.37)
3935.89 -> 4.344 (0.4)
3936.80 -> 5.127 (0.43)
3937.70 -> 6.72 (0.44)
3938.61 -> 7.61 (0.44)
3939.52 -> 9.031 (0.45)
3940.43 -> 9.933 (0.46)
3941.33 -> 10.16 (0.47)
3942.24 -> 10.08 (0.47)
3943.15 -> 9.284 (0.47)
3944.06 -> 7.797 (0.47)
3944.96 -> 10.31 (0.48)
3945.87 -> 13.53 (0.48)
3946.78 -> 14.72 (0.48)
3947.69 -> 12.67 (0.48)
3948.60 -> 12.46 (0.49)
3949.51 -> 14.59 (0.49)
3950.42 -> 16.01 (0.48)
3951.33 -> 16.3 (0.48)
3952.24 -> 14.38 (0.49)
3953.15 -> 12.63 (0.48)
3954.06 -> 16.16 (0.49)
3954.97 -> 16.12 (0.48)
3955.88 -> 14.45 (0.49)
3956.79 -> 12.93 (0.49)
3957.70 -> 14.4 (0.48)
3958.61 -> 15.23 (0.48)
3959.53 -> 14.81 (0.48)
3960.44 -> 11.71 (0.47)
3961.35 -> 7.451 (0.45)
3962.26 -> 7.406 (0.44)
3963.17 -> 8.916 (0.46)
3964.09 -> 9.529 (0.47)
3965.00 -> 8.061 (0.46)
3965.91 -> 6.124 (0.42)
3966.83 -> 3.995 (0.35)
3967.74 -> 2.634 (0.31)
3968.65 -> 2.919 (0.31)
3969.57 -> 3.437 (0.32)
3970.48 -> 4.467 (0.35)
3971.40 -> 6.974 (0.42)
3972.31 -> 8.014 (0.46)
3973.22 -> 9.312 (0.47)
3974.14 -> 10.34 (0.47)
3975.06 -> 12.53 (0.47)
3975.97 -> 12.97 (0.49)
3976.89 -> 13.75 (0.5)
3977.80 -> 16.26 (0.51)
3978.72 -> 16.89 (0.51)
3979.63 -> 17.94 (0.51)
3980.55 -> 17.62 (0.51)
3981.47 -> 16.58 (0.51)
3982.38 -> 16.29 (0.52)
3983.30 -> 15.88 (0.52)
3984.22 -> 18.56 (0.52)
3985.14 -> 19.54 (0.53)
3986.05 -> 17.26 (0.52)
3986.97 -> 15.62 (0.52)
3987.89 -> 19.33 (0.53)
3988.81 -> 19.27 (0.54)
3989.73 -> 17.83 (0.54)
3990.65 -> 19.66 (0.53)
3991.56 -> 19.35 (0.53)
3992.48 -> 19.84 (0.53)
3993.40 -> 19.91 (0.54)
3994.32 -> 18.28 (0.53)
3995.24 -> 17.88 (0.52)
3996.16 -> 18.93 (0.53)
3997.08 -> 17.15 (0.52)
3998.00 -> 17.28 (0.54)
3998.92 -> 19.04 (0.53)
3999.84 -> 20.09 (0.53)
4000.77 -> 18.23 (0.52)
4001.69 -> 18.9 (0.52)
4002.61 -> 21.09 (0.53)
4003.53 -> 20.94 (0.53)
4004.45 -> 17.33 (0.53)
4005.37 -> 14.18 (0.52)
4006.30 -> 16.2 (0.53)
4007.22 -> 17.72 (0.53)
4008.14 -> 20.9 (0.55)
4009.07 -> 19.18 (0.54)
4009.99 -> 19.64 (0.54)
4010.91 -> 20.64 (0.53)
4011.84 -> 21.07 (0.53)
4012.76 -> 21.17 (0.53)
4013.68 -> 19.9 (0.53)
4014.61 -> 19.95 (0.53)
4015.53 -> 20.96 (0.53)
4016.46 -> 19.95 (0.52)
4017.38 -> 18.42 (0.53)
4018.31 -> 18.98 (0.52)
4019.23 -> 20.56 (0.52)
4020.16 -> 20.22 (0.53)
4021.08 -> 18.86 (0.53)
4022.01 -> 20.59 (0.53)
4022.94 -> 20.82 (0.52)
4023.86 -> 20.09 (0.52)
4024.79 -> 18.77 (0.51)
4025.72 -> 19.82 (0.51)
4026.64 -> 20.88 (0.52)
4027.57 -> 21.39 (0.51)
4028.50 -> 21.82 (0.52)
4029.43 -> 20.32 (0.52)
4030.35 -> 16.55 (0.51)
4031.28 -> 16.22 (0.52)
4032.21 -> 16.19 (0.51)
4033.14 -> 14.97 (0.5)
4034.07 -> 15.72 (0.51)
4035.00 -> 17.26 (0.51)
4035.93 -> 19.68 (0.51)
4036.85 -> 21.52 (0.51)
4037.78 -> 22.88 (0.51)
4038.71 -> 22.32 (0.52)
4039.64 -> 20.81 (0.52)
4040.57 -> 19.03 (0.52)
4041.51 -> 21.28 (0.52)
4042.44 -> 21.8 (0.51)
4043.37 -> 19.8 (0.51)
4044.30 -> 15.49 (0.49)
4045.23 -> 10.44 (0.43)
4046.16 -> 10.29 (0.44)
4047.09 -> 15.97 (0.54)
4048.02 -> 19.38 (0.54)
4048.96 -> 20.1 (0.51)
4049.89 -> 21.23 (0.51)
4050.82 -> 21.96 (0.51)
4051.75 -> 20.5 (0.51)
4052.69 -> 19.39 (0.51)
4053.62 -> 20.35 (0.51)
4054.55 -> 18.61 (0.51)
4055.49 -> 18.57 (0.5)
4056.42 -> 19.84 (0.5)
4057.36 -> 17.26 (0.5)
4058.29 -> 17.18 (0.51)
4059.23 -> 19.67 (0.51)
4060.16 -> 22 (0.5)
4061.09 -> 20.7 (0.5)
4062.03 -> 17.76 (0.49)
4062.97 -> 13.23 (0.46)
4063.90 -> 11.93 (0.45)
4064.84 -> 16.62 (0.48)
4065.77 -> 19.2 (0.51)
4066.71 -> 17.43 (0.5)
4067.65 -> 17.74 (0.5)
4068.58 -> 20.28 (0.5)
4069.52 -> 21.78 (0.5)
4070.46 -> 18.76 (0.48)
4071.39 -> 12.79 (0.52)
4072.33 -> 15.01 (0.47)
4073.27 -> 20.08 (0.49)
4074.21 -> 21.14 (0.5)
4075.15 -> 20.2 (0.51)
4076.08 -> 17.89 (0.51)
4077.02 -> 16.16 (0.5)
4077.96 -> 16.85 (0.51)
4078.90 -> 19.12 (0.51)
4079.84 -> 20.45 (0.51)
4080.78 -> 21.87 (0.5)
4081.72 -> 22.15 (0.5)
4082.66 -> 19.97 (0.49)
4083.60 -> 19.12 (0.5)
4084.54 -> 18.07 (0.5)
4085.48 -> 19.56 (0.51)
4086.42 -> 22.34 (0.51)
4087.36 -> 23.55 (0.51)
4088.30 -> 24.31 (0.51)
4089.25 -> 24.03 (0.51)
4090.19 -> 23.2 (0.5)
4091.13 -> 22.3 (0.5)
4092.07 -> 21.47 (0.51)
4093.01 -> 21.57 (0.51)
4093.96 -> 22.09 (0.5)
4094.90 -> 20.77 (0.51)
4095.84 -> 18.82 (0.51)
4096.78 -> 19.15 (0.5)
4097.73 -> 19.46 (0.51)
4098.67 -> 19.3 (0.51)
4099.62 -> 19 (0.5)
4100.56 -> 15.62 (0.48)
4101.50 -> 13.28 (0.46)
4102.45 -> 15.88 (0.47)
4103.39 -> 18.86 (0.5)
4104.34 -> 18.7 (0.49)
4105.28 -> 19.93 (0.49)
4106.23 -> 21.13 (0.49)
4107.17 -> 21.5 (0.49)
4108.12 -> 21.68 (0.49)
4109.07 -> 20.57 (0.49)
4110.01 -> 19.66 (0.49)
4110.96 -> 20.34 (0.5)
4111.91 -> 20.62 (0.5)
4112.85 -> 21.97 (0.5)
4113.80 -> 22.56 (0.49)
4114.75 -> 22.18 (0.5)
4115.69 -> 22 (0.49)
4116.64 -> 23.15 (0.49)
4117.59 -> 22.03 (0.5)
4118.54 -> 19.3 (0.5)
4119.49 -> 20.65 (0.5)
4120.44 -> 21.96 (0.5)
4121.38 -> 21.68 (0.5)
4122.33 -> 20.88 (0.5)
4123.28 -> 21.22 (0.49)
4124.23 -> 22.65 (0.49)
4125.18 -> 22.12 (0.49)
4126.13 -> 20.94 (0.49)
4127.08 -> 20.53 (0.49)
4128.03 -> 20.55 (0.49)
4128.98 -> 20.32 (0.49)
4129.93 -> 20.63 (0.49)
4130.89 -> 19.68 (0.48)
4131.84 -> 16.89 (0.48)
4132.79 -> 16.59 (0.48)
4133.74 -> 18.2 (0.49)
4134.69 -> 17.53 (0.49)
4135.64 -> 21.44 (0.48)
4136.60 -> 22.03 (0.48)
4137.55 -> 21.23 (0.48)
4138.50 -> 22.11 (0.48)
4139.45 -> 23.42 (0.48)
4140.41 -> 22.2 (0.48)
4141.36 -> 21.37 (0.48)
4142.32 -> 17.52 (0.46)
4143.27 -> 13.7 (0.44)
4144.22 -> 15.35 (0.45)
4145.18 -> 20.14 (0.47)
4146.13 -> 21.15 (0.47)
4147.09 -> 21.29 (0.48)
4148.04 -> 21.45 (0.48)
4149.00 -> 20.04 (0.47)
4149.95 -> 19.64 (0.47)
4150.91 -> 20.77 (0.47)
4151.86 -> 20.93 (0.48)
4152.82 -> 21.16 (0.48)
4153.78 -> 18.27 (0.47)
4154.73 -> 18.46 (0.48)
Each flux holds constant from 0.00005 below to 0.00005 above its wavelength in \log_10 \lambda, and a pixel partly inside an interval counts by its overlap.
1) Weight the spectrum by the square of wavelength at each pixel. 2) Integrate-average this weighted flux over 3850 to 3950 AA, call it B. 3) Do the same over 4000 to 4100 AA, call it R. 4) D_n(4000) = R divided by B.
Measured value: 1.9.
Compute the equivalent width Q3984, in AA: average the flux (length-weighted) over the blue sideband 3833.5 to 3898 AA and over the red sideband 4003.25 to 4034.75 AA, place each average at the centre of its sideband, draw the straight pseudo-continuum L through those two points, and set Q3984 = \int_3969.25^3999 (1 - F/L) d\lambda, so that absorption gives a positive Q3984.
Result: 3.0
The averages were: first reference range 11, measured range 15.6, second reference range 19.1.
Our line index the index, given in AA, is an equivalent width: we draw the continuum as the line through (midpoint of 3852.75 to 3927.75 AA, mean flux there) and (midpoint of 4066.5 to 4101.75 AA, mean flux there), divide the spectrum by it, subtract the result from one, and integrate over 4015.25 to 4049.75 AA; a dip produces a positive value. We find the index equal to -2.5 AA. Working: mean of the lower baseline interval 12.1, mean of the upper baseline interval 19.7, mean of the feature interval 18.9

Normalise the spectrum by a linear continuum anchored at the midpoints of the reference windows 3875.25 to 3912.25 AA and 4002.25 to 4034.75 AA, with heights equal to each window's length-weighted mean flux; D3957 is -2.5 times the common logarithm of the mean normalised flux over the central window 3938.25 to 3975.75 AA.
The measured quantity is 0.44 mag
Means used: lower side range 12.5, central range 10.5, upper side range 19.2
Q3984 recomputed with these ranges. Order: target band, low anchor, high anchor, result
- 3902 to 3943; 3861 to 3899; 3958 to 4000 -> 6.9 AA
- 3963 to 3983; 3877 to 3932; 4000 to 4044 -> 7.5 AA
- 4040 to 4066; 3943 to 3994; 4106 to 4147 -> -1.7 AA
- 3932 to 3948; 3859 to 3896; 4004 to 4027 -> 7.6 AA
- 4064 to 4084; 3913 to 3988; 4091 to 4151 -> -1.1 AA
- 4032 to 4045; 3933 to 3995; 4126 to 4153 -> -3.0 AA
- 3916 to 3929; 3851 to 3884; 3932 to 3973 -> -1.8 AA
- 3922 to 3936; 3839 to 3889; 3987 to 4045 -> 7.2 AA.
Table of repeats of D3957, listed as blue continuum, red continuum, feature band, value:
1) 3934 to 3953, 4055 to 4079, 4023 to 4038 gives -0.206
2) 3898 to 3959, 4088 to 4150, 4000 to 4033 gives -0.236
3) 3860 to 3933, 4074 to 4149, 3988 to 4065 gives -0.125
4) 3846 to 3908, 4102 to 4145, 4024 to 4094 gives -0.063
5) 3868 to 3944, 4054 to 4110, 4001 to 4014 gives -0.211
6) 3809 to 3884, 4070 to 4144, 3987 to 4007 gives -0.166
